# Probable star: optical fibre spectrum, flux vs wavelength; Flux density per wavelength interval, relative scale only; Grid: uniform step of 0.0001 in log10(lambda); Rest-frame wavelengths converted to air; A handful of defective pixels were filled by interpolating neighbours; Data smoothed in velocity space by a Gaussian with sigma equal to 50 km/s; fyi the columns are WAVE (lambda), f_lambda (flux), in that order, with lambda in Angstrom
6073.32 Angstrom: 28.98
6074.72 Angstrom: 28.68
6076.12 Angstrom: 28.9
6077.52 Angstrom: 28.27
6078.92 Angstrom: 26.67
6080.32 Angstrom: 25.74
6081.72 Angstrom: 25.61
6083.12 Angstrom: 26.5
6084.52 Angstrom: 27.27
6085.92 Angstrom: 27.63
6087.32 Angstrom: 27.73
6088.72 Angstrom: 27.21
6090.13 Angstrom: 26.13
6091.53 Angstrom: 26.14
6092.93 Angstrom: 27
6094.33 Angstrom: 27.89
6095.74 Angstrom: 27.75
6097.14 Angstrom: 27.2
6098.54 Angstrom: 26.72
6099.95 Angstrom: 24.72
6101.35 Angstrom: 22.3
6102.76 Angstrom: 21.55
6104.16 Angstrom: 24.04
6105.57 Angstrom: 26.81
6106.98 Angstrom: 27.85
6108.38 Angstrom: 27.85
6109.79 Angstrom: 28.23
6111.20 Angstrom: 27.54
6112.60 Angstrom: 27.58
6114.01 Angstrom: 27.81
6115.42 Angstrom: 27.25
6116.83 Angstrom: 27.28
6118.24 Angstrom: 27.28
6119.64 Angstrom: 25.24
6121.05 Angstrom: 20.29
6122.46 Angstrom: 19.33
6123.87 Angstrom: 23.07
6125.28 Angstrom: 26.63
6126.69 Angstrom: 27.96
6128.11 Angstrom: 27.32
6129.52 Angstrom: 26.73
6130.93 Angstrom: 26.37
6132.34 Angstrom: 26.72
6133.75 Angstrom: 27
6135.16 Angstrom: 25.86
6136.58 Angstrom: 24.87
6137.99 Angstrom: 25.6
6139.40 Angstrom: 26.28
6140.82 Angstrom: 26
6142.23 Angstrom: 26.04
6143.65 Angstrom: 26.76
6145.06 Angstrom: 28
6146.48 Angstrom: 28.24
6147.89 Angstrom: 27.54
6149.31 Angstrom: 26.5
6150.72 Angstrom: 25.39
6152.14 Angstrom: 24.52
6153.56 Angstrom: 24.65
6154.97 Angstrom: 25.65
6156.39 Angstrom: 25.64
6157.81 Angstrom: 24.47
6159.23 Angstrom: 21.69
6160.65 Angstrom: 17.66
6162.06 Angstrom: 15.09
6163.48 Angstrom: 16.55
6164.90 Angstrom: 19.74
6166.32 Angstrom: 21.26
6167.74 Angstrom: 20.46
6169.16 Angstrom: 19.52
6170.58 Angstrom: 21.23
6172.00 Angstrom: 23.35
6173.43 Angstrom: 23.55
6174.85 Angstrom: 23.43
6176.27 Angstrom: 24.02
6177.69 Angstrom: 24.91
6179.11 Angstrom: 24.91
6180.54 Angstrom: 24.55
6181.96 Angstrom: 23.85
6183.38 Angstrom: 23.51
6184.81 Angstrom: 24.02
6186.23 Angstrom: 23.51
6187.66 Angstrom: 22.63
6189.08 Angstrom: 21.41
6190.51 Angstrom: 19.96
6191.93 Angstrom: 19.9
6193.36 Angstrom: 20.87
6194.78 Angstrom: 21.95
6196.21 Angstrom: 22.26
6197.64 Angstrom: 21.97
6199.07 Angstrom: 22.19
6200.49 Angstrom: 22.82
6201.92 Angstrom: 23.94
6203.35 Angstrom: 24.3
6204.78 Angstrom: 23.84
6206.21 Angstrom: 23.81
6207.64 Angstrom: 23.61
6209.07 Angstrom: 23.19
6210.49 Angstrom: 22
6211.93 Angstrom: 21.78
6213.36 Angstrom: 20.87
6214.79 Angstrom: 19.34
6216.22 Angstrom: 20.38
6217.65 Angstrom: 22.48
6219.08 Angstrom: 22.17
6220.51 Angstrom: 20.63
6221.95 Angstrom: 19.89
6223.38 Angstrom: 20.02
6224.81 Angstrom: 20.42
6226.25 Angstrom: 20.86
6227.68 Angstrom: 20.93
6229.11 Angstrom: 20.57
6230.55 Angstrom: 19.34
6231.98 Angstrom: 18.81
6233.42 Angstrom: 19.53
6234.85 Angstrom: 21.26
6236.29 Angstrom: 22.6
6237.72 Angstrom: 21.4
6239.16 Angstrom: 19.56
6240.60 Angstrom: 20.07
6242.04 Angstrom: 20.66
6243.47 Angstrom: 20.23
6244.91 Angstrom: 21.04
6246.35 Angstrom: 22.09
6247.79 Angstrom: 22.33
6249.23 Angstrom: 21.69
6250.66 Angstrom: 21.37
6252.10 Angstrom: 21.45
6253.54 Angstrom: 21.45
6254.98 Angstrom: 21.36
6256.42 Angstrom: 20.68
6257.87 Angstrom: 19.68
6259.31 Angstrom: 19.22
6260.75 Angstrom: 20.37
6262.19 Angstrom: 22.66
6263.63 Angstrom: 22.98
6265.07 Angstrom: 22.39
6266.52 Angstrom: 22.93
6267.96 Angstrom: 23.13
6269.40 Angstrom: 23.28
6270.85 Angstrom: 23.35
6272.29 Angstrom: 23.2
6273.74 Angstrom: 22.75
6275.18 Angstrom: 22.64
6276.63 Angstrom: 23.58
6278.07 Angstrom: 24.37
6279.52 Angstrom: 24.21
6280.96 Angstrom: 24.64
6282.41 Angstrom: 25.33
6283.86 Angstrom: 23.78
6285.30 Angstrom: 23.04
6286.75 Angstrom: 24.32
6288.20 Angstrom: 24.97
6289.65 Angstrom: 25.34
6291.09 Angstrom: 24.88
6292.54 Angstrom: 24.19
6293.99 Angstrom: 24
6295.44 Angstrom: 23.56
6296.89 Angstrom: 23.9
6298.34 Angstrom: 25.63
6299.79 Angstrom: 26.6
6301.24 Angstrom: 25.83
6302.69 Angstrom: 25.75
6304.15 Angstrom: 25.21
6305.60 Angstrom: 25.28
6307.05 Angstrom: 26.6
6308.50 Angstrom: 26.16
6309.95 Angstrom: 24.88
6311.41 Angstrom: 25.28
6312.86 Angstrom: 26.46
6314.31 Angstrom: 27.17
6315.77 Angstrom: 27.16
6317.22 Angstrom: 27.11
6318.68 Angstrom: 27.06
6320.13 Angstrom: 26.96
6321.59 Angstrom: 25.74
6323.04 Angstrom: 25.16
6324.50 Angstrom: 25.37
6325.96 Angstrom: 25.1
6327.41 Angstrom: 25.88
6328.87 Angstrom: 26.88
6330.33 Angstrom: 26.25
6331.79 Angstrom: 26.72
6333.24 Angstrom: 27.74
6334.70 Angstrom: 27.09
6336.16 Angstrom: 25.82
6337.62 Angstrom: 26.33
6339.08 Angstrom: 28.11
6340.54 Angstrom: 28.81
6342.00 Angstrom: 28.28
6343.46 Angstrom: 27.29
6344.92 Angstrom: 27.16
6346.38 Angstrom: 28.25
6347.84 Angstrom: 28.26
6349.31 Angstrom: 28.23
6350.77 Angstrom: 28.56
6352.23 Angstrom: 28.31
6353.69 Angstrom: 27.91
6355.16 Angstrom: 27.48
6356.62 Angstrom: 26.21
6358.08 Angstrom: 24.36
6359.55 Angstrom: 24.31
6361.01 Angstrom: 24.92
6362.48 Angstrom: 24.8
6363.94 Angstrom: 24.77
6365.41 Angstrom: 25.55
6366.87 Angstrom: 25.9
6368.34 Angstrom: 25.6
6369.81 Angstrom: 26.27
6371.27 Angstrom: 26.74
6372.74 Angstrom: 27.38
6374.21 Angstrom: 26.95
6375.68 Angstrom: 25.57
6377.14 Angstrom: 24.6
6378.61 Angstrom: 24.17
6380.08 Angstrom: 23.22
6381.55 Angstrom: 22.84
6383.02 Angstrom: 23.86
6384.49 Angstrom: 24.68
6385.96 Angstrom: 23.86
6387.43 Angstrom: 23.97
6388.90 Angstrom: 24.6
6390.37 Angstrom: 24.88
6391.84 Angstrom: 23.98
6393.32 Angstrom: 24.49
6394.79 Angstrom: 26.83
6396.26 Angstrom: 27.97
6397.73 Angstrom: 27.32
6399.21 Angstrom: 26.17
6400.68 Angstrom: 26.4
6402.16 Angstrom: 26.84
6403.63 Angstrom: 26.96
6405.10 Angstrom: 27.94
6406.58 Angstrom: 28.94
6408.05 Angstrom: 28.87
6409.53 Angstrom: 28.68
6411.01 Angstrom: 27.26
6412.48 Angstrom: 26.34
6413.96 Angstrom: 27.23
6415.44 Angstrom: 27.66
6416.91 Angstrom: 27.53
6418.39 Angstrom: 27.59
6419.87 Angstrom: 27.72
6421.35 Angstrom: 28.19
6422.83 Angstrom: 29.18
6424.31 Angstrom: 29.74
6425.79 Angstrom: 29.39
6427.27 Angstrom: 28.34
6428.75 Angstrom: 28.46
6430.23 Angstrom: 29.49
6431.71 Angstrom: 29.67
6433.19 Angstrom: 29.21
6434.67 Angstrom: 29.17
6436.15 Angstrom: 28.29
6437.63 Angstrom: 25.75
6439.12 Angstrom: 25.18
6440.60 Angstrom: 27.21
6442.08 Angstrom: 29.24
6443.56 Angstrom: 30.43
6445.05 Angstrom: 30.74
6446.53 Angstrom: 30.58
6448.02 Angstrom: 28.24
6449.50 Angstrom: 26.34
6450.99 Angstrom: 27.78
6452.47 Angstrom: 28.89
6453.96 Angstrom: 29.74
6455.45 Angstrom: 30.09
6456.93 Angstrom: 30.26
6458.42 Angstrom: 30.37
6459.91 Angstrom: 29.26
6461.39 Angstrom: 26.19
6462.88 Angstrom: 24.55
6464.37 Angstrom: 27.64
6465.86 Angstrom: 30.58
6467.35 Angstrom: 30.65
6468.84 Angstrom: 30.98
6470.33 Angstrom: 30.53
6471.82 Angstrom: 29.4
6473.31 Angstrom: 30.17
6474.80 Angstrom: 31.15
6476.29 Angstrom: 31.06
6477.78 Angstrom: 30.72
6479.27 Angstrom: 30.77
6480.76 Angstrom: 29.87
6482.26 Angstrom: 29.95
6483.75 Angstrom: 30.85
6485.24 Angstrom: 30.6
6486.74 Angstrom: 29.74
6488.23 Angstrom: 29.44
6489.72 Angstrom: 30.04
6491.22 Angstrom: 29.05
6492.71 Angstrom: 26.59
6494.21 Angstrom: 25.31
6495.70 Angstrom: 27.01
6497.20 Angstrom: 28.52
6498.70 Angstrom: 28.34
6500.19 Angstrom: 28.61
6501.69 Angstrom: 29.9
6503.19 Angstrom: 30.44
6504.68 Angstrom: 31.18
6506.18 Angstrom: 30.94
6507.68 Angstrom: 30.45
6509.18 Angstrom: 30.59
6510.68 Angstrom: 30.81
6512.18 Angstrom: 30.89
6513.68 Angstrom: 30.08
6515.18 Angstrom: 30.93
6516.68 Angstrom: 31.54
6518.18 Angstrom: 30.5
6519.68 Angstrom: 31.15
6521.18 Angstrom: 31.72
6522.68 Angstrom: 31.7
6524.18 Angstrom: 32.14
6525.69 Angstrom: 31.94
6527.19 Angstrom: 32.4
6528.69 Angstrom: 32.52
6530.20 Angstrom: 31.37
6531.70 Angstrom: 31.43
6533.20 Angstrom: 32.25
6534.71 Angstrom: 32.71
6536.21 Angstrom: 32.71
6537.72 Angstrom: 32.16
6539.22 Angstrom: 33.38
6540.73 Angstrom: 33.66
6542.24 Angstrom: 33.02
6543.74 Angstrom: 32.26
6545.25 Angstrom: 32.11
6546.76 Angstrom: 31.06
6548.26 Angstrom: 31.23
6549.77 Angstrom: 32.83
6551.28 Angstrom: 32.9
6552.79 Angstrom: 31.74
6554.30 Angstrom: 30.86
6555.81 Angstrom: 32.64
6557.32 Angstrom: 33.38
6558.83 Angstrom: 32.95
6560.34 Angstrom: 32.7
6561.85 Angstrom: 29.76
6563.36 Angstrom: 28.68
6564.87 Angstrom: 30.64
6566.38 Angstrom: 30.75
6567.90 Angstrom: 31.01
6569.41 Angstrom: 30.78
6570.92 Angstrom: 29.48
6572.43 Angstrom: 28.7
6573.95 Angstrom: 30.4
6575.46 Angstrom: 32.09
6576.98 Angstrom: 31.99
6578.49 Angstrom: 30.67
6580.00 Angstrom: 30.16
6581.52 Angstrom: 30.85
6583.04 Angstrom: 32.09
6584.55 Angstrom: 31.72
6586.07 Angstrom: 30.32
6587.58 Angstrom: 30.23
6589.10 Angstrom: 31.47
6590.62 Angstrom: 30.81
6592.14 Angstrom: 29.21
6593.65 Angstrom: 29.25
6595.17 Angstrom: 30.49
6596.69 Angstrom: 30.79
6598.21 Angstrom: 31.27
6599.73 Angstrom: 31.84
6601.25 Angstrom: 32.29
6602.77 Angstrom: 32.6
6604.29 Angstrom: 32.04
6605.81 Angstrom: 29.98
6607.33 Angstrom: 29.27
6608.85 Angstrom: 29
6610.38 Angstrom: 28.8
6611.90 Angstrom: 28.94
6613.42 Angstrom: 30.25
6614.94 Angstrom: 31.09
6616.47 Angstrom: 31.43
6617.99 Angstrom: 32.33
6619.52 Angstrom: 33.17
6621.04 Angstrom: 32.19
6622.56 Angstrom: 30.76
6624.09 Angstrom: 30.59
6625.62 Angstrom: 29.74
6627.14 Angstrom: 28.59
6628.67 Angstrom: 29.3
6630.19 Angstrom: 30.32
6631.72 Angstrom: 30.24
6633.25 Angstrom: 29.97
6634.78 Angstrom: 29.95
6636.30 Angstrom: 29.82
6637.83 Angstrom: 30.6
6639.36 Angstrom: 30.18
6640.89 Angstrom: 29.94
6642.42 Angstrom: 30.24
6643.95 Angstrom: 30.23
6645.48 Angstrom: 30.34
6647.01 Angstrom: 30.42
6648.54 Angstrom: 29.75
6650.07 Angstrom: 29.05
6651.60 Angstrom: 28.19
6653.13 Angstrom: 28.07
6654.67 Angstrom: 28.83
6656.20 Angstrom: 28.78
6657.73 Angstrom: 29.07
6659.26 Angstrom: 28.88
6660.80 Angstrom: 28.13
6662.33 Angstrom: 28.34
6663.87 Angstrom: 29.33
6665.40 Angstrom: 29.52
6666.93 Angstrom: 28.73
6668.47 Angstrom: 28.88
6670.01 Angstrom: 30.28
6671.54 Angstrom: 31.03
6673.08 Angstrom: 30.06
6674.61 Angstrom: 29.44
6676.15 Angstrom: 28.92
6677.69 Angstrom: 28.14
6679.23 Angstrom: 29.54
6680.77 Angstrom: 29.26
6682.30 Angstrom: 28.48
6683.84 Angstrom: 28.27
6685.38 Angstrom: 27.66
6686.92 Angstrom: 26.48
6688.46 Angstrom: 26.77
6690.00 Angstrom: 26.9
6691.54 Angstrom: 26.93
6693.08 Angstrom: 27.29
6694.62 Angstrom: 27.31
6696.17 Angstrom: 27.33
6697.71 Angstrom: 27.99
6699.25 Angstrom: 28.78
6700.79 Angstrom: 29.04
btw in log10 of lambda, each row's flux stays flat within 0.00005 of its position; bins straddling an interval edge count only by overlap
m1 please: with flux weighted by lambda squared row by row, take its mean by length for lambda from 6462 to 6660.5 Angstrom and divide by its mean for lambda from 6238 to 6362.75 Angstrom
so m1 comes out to 1.3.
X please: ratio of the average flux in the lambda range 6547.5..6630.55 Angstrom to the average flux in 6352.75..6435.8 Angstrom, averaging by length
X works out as 1.16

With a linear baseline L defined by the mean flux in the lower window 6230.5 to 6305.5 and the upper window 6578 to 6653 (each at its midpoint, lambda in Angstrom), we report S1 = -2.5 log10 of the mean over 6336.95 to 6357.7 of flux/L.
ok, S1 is -0.14 mag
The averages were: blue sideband 22.7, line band 27.7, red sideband 30.4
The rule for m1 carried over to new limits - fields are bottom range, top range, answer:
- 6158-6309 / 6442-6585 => 1.49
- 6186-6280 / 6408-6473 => 1.41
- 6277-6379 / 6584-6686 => 1.27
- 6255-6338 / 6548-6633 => 1.37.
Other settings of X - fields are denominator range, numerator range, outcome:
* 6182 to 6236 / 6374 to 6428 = 1.22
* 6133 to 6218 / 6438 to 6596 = 1.31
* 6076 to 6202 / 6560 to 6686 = 1.22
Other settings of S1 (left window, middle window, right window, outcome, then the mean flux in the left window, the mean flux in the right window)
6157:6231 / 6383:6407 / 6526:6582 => 0.057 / 21.8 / 31.6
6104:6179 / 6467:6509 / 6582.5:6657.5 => -0.035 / 24.7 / 30.3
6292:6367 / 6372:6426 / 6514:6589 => 0.060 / 26.3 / 31.5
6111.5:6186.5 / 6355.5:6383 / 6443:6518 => 0.107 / 24.4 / 29.6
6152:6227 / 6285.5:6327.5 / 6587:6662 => -0.056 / 22.1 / 30.2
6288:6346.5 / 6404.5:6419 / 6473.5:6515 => 0.011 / 26.1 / 29.8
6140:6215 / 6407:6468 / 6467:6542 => 0.022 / 23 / 30.6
